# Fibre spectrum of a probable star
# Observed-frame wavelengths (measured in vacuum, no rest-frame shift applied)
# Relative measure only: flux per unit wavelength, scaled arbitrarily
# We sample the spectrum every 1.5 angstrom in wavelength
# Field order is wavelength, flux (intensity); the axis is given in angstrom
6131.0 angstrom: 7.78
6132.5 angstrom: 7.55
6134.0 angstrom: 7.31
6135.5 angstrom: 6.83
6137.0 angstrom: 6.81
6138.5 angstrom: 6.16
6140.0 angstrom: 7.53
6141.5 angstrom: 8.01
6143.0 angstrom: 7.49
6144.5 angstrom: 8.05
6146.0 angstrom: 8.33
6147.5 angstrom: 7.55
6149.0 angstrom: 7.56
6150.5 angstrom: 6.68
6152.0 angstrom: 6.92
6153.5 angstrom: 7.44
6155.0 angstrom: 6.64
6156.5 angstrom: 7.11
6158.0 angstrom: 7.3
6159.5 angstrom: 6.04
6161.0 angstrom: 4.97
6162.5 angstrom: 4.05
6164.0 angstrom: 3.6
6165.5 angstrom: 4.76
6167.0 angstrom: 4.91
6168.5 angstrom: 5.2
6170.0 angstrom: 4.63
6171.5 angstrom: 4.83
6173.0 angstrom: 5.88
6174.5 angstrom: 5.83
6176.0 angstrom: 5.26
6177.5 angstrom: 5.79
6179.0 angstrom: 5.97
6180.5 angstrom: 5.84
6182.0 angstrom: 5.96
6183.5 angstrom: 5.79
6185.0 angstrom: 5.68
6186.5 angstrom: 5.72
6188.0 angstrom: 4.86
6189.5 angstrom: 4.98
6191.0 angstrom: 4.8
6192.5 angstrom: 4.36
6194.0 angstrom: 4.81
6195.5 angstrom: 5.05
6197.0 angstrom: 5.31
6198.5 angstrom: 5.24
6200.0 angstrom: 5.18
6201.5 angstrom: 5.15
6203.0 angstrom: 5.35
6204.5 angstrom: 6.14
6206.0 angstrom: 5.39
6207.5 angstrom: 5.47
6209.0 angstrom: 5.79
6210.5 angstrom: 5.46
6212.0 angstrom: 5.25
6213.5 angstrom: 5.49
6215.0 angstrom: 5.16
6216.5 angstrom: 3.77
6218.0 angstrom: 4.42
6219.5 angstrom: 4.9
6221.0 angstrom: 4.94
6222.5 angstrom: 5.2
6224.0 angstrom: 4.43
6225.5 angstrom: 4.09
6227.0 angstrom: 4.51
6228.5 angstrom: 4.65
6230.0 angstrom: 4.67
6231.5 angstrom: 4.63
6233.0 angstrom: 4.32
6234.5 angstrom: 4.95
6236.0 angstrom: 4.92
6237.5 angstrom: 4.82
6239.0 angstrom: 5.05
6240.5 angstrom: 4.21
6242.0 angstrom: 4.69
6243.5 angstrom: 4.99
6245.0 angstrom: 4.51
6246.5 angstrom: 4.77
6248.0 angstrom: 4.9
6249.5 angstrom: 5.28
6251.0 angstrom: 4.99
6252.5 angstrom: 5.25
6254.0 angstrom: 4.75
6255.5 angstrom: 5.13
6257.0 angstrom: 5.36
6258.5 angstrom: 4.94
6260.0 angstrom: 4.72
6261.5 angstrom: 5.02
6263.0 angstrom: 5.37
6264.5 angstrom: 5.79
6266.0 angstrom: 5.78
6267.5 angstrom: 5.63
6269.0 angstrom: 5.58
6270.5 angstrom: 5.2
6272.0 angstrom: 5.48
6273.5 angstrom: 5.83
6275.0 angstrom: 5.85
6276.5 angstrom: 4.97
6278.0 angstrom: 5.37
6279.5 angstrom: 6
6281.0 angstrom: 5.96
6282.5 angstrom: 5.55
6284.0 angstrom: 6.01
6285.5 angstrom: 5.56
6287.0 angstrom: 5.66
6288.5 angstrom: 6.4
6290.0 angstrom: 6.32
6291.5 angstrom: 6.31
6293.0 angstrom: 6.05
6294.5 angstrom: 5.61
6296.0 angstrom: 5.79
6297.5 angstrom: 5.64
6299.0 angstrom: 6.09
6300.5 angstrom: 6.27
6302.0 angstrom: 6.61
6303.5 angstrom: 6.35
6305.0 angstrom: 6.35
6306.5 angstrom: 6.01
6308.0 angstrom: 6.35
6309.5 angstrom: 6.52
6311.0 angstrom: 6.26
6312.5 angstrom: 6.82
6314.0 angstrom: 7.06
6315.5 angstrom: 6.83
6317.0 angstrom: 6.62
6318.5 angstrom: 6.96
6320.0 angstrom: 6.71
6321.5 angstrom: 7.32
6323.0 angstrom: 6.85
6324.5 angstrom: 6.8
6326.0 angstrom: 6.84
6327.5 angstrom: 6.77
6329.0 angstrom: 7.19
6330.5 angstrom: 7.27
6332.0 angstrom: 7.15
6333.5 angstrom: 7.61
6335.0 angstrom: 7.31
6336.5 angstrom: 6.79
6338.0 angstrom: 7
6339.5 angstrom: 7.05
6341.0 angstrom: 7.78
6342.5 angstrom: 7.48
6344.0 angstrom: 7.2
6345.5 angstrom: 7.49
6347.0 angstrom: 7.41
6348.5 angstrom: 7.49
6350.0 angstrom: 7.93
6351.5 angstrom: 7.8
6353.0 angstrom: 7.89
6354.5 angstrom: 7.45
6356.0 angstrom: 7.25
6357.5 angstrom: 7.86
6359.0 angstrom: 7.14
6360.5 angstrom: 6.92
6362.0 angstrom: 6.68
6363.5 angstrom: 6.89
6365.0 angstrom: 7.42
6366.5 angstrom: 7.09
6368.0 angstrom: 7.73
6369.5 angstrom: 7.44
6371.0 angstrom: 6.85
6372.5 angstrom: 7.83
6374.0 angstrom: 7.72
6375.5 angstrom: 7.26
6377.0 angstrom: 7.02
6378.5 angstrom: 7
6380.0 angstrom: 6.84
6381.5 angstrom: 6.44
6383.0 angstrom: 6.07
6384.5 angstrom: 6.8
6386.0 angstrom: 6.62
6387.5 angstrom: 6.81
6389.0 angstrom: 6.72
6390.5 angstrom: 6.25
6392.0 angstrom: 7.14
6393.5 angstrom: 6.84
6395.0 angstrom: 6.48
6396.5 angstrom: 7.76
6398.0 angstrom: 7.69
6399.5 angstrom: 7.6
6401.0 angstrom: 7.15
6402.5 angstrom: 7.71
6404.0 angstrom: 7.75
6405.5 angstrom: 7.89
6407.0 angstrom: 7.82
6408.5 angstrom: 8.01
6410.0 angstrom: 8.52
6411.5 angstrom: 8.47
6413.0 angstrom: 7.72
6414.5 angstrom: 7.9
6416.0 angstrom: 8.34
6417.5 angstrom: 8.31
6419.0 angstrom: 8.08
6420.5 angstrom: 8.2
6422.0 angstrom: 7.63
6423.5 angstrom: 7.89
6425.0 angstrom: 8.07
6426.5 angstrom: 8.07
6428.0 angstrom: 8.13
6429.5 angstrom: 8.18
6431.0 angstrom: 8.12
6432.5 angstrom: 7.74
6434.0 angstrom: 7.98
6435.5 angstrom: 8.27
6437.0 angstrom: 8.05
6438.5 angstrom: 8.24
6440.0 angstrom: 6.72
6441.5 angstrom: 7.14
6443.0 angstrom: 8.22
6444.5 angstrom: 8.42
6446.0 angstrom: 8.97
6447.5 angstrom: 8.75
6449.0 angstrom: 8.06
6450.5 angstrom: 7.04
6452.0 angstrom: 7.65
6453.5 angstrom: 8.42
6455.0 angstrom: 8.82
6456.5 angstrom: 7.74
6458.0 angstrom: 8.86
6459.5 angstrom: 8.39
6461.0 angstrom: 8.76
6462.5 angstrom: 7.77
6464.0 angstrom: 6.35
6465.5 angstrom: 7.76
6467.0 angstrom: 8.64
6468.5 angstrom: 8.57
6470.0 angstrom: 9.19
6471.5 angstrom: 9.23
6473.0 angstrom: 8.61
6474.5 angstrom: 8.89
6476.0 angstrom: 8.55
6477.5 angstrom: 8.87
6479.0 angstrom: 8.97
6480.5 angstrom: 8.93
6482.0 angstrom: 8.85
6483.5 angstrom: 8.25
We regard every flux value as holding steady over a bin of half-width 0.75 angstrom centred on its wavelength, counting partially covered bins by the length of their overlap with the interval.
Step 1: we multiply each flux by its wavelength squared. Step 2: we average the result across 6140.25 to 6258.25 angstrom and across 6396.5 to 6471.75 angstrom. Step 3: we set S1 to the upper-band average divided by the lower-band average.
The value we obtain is 1.6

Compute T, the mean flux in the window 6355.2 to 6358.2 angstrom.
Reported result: 7.55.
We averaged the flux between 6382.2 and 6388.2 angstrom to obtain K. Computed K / 6.57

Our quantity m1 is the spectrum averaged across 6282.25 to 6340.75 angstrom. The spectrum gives 6.55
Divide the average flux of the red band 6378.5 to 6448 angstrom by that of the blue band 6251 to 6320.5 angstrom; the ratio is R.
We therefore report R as 1.30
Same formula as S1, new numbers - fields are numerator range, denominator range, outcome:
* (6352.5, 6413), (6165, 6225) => 1.48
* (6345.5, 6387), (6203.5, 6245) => 1.54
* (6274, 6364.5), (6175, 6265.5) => 1.36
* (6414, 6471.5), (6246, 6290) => 1.58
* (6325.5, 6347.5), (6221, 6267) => 1.52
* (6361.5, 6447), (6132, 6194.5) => 1.34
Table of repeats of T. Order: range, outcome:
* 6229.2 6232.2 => 4.65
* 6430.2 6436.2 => 8.03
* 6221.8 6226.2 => 4.57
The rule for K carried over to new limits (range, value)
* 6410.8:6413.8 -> 8.09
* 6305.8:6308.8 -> 6.19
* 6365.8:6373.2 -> 7.39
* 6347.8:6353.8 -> 7.78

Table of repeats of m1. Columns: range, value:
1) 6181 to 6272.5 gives 5.07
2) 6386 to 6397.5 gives 6.86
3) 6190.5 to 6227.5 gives 5.03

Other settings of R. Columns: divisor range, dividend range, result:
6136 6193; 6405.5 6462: 1.34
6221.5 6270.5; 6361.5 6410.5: 1.46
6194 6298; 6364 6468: 1.47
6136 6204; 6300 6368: 1.19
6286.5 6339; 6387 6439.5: 1.18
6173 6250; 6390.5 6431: 1.54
